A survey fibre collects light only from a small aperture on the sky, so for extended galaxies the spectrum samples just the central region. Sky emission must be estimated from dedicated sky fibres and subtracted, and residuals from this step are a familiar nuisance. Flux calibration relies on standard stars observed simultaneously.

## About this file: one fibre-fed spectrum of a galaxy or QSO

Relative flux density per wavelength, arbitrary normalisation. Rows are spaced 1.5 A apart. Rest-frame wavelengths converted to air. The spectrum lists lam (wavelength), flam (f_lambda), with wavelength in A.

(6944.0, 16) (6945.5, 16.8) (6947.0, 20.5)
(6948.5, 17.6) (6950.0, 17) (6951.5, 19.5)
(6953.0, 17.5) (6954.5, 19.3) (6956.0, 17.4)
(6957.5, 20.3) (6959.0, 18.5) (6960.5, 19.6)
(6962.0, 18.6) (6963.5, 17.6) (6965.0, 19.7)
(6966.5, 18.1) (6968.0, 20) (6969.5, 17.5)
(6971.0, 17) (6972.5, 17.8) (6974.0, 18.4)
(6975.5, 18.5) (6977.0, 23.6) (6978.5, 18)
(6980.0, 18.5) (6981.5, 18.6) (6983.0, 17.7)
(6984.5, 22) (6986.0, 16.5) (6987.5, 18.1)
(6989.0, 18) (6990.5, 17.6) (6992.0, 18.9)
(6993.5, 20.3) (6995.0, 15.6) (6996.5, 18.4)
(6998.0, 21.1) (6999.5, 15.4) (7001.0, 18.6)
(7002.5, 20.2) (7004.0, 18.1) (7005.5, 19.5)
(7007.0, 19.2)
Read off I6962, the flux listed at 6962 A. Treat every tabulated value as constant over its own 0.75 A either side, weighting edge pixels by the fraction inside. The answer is 18.6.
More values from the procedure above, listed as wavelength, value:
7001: 18.6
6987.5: 18.1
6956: 17.4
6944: 16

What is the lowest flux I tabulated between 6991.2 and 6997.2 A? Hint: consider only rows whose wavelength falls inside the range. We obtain 15.6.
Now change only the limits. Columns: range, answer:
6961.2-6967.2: 17.6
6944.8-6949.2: 16.8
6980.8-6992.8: 16.5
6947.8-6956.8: 17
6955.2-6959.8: 17.4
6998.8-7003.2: 15.4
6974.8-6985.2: 17.7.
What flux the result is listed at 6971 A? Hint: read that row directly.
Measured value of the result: 17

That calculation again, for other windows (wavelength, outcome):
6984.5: 22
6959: 18.5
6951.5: 19.5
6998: 21.1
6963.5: 17.6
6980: 18.5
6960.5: 19.6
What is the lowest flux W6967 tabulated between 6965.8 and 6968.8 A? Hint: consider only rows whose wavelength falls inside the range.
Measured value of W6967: 18.1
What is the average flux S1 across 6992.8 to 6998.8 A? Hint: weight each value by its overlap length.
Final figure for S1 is 18.8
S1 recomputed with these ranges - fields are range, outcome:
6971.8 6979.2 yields 19.3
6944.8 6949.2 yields 18.3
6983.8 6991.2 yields 18.4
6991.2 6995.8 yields 18.3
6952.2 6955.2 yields 18.4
